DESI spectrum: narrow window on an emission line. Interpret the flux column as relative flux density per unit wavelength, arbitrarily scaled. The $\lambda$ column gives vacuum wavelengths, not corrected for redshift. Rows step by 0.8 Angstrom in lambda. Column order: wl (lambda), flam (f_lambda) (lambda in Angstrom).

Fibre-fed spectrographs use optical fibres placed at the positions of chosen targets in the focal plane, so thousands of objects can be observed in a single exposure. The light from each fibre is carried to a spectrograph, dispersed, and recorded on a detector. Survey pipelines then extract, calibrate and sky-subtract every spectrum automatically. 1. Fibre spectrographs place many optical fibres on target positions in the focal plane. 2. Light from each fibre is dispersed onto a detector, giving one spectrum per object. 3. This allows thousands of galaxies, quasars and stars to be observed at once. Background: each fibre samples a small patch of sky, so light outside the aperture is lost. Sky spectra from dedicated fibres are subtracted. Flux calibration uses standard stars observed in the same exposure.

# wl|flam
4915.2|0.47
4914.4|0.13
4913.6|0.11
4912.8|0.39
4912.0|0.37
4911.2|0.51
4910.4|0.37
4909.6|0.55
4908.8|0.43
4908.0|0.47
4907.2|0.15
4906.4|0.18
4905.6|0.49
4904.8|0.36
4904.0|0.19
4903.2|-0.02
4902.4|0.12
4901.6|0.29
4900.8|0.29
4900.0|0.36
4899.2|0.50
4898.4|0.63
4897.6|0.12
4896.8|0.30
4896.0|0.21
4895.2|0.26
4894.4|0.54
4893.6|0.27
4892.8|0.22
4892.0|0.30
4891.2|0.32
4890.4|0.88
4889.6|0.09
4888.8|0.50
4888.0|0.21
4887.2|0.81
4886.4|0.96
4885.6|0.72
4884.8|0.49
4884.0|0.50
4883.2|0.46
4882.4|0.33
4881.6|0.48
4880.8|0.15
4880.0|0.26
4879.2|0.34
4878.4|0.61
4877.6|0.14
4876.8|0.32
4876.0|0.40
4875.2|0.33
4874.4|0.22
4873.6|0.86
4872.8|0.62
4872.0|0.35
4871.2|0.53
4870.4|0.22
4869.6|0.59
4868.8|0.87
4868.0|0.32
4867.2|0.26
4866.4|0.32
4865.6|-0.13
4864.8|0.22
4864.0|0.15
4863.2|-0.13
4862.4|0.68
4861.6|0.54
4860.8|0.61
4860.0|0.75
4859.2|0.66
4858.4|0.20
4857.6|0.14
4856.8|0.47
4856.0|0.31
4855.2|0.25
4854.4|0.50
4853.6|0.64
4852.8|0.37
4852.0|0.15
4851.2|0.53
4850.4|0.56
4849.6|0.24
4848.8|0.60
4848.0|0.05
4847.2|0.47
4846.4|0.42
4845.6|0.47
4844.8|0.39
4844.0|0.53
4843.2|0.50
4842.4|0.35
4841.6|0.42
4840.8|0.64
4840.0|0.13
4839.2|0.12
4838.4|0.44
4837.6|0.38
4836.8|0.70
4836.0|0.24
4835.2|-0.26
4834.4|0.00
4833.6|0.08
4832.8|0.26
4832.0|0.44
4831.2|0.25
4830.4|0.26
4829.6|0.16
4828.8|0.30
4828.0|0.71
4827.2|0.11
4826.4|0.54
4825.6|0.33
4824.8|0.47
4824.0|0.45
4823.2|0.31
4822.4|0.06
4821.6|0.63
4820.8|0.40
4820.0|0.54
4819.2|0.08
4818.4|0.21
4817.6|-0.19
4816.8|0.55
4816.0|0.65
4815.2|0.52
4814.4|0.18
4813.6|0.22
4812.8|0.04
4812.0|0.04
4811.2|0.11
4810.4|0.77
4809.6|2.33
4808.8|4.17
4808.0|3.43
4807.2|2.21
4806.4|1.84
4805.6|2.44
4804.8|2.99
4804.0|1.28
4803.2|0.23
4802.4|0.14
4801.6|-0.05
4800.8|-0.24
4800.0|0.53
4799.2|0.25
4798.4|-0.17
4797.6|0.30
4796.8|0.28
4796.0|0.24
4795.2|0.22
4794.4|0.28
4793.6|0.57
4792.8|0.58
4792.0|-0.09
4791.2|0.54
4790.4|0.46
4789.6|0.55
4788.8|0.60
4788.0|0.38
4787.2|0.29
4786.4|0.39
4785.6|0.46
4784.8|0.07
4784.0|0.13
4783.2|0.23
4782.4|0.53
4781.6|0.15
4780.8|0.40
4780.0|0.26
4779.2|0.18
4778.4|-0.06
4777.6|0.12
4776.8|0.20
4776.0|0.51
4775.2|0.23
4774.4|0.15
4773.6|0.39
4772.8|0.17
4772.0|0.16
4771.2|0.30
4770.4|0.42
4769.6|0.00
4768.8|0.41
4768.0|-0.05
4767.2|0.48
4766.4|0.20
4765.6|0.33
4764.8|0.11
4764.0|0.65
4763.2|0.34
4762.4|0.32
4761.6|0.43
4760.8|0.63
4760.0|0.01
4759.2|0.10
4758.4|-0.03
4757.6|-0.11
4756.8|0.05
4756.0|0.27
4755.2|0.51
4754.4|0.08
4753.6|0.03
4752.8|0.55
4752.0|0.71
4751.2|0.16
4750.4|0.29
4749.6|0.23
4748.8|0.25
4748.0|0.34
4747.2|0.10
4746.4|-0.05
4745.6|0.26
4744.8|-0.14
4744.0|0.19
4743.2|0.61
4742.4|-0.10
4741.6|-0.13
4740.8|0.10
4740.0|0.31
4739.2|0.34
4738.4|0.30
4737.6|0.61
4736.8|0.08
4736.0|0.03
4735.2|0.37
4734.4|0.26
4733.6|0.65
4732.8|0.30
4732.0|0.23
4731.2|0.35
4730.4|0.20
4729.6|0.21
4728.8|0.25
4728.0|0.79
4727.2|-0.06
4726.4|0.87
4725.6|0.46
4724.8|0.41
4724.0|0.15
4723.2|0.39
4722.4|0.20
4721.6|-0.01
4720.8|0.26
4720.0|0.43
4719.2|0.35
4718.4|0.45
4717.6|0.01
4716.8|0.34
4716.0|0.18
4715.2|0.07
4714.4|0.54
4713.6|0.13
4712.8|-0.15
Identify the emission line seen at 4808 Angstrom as [O II] 3727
